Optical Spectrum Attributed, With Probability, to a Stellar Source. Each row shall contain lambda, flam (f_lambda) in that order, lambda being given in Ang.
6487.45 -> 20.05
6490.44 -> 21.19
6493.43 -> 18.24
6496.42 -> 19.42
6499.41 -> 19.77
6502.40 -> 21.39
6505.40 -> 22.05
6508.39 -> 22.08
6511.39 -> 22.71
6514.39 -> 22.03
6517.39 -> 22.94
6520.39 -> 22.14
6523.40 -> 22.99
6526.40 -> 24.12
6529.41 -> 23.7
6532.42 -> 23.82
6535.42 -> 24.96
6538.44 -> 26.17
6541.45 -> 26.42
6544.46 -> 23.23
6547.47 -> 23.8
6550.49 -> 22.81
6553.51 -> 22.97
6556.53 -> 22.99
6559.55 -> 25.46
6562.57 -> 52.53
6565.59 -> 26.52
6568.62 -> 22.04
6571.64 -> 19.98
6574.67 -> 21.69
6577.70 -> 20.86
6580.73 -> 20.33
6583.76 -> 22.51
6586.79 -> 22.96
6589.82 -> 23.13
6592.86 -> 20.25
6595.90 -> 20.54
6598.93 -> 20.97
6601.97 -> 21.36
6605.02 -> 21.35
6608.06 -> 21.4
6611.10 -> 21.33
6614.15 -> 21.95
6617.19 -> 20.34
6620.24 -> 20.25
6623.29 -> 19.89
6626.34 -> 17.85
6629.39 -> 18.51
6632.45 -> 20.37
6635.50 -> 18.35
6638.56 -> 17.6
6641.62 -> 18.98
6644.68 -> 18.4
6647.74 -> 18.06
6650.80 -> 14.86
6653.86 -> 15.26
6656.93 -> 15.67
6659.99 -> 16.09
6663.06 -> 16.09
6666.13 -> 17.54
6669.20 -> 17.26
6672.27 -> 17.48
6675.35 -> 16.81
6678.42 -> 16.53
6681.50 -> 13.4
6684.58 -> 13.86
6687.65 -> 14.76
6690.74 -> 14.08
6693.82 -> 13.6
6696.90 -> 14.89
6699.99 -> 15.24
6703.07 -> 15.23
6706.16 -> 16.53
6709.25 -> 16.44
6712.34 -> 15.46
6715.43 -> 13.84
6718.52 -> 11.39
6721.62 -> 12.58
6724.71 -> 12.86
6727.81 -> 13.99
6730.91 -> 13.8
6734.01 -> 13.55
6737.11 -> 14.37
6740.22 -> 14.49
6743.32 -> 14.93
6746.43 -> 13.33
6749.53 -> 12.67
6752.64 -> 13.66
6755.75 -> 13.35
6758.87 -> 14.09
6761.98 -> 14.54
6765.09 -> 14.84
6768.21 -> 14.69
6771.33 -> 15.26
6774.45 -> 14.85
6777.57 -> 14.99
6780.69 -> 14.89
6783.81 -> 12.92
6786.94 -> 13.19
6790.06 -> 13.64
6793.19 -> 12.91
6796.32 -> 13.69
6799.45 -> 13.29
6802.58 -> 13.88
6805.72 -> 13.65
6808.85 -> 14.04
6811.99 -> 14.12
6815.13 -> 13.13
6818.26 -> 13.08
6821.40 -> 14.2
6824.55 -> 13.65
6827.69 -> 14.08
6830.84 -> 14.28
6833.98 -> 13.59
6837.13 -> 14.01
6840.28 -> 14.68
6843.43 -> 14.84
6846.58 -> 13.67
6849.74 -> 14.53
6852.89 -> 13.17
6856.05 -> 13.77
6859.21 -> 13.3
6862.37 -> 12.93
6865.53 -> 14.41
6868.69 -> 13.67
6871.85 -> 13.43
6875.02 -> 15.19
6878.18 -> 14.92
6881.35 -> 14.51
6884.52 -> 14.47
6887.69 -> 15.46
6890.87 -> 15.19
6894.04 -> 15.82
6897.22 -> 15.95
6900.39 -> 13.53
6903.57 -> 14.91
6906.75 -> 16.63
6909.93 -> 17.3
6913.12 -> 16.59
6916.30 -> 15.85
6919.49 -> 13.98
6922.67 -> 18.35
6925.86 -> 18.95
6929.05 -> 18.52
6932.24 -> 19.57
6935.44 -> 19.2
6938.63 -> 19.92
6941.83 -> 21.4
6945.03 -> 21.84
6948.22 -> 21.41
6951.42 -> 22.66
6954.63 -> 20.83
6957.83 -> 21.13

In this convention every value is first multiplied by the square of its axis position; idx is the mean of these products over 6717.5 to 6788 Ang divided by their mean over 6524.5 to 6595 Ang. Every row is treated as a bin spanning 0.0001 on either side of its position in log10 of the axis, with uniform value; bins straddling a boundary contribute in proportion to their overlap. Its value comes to 0.60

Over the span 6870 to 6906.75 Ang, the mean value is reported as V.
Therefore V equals 14.9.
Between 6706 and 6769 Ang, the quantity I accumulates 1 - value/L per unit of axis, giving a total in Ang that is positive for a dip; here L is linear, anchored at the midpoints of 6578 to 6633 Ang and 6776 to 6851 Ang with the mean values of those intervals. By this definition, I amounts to 9.2 Ang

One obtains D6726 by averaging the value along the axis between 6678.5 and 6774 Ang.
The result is 14.2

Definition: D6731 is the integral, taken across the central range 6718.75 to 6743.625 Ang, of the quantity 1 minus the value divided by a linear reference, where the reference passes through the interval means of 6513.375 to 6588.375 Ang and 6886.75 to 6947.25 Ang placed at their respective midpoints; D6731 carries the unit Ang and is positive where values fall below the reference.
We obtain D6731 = 8.7 Ang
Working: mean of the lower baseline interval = 24.4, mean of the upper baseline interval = 17.4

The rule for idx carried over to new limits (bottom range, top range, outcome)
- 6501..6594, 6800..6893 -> 0.64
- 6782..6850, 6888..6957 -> 1.35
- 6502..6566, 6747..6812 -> 0.60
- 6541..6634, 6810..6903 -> 0.68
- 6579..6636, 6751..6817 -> 0.71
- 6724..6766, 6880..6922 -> 1.17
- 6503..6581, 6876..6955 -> 0.80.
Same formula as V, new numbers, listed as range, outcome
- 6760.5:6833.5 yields 14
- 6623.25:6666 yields 17.5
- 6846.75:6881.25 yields 13.9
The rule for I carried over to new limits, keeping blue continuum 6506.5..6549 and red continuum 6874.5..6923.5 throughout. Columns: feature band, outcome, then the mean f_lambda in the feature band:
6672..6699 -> 7.0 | 14.9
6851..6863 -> 2.2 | 13.4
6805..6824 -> 4.0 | 13.7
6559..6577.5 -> -4.0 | 27.7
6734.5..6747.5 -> 3.2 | 14.3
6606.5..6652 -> 4.7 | 19.2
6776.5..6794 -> 4.1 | 13.8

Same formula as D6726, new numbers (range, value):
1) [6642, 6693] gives 16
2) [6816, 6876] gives 13.9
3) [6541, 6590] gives 24.7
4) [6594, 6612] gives 21.1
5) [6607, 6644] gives 19.7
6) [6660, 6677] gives 16.9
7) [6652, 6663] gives 15.7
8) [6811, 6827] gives 13.6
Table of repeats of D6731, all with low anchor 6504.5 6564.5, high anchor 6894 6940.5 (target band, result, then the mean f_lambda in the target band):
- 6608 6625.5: 2.0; 20.7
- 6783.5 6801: 5.7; 13.3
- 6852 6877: 6.1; 13.8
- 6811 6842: 8.3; 13.9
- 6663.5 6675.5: 2.7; 17.2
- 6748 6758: 3.5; 13.3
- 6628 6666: 9.0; 17.4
